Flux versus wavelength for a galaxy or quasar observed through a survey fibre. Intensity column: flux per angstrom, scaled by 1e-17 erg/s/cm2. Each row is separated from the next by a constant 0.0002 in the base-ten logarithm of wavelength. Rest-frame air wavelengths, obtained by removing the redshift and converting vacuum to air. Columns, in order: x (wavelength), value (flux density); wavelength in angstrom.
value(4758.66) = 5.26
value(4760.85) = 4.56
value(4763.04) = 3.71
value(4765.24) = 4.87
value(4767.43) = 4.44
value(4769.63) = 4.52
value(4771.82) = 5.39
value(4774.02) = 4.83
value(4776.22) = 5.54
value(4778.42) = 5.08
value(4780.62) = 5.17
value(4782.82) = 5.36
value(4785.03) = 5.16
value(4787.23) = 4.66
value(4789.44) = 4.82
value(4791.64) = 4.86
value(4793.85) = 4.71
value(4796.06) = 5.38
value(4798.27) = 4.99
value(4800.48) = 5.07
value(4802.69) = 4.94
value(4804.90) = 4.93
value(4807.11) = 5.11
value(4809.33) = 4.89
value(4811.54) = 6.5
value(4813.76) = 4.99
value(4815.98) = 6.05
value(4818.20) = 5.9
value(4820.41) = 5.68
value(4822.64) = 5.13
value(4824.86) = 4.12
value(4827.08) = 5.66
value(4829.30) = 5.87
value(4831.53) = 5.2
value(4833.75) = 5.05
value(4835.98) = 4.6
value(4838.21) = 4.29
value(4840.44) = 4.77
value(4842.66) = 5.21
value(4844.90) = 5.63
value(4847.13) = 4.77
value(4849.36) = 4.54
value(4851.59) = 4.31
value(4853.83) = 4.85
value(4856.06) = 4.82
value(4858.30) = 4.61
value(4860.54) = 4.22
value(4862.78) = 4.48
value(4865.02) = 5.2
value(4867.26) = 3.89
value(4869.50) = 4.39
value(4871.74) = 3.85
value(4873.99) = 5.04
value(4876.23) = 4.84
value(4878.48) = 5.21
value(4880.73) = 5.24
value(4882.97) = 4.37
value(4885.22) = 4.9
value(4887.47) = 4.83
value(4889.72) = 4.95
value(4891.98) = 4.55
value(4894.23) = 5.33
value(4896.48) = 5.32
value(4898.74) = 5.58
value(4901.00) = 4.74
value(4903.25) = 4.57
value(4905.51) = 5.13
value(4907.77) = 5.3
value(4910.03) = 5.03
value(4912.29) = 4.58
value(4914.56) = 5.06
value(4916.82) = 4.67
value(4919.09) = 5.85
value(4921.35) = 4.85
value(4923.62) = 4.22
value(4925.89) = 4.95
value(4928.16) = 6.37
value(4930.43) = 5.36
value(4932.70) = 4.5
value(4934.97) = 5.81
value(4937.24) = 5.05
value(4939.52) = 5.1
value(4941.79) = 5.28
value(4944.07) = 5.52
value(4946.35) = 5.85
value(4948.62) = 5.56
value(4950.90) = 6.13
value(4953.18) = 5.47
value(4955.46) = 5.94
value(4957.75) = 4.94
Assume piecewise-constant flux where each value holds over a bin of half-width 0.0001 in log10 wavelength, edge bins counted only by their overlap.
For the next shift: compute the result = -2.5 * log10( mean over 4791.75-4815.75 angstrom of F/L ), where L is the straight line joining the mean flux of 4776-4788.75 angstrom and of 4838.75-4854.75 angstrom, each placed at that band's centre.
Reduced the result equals -0.03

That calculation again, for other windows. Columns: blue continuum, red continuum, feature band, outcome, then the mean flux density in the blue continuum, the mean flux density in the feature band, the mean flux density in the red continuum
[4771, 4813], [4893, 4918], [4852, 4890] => 0.085 mag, 5.12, 4.68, 5.03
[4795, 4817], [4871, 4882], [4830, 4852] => 0.044 mag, 5.28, 4.87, 4.86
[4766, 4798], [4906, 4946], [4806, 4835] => -0.074 mag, 4.99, 5.39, 5.16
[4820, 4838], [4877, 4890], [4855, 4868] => 0.099 mag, 5.1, 4.55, 4.91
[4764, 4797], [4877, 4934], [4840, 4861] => 0.047 mag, 4.98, 4.79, 5.02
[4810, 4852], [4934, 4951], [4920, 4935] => 0.071 mag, 5.18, 5.11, 5.5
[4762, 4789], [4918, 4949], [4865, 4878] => 0.142 mag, 4.89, 4.51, 5.3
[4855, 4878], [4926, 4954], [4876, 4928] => 0.002 mag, 4.55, 4.99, 5.48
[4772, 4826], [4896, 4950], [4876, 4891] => 0.058 mag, 5.17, 4.9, 5.18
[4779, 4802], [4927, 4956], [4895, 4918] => 0.084 mag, 5.02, 5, 5.53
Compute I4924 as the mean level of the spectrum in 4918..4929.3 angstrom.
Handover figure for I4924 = 5.25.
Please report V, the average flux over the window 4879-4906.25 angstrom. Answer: 4.96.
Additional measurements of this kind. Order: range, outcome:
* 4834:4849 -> 4.87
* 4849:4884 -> 4.62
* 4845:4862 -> 4.65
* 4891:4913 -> 5.03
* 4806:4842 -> 5.24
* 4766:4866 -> 5.03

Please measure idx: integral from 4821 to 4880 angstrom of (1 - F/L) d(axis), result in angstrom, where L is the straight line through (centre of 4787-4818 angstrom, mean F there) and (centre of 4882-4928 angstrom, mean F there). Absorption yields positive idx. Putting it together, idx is 3.2 angstrom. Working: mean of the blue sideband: 5.17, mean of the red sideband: 4.97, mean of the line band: 4.8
